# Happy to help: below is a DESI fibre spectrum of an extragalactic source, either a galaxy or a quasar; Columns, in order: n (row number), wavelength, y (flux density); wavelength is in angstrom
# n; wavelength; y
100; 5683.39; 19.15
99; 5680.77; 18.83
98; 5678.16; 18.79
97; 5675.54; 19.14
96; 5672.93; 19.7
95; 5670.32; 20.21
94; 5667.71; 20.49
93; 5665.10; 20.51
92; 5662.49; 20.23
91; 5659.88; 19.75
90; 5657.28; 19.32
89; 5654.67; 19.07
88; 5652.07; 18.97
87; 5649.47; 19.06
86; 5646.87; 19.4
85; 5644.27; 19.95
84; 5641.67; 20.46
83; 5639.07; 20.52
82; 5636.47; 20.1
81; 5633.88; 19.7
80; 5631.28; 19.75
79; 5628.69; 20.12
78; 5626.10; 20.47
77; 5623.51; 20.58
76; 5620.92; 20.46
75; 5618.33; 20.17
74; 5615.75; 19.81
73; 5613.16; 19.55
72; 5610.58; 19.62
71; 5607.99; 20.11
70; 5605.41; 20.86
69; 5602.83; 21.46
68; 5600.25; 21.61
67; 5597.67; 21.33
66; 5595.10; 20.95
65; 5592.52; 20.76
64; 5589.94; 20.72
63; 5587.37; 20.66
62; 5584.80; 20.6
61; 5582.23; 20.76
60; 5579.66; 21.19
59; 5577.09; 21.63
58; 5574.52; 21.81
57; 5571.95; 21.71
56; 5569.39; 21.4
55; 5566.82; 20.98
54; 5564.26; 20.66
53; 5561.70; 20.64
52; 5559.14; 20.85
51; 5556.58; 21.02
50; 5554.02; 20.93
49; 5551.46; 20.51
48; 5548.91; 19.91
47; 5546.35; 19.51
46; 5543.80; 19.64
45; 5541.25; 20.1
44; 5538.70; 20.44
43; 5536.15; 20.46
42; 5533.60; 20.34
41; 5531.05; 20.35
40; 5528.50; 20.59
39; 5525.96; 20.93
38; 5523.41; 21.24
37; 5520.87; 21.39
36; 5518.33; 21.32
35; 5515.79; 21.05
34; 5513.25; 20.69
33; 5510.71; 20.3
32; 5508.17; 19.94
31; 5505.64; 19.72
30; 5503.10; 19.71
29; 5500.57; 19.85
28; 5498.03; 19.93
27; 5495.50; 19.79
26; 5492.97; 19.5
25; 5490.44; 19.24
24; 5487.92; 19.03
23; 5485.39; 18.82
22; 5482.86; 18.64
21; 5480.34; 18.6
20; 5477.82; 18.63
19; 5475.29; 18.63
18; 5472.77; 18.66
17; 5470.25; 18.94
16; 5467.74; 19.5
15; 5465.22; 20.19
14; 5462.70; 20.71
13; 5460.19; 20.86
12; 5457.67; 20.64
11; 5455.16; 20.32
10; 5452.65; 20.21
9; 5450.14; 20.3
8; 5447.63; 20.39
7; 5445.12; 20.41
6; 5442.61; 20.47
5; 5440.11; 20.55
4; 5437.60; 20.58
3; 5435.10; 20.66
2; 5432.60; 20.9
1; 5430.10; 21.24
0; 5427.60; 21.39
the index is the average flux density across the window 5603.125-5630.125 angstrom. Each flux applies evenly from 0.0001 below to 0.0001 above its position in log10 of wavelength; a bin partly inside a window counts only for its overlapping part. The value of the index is 20.2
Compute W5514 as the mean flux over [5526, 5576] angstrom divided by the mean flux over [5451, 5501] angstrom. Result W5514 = 1.1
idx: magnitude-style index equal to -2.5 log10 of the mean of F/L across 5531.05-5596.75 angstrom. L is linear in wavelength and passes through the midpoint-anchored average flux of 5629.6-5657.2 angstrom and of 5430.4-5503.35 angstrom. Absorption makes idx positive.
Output -0.05 mag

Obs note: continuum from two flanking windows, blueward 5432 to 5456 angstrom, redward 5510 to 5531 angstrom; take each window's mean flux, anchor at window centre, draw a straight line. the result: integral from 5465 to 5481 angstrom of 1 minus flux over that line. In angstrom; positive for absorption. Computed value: 1.3 angstrom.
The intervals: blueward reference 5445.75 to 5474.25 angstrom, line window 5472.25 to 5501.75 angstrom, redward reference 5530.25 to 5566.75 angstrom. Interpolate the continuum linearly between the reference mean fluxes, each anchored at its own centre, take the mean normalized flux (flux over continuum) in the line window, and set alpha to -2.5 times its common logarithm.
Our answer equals 0.058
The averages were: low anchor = 20.1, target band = 19.1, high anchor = 20.4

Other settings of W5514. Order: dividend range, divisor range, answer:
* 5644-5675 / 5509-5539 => 0.95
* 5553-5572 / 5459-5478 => 1.07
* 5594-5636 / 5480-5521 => 1.03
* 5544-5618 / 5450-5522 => 1.05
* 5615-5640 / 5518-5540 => 0.97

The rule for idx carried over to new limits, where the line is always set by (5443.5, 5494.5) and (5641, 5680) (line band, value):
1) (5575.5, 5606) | -0.08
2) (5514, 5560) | -0.05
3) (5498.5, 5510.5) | -0.01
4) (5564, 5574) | -0.09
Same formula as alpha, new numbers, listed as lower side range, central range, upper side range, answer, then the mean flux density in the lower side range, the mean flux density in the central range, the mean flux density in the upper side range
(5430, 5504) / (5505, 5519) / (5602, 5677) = -0.03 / 19.8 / 20.5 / 20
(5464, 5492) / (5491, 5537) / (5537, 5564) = -0.04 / 19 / 20.4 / 20.4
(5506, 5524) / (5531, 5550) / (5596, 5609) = 0.04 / 20.8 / 20.1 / 21.1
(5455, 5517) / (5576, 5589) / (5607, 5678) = -0.06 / 19.7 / 21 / 19.9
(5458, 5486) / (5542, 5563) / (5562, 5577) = 0.03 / 19.3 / 20.4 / 21.3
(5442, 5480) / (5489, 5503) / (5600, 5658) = 0.01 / 19.9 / 19.7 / 20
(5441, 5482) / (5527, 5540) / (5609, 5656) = -0.03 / 19.8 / 20.4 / 19.9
